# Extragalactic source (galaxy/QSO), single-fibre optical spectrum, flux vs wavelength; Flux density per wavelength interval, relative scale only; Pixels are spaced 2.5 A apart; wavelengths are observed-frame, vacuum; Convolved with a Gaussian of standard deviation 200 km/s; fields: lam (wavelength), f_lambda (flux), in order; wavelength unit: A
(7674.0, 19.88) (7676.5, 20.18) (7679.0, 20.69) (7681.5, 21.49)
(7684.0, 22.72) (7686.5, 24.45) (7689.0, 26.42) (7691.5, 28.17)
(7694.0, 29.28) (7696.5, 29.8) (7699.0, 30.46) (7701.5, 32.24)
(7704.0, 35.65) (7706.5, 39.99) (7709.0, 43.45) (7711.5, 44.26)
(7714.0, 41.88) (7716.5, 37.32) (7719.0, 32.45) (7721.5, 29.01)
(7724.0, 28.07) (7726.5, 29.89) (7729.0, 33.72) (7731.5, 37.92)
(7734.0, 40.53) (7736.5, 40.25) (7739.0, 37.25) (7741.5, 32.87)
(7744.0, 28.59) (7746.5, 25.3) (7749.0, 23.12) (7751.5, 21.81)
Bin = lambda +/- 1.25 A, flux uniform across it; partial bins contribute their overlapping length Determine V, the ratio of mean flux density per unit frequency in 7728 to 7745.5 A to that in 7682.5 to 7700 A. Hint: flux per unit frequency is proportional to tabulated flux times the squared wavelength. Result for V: 1.33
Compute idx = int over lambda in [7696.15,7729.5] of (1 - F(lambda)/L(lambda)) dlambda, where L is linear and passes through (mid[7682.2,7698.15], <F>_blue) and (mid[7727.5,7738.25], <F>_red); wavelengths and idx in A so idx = -2.7 A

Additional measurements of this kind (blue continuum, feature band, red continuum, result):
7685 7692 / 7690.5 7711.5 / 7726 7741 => -3.7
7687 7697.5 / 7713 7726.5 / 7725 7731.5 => -0.7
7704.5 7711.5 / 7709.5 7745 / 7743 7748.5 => -2.2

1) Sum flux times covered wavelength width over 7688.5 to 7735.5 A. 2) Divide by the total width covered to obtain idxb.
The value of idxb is 34.4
